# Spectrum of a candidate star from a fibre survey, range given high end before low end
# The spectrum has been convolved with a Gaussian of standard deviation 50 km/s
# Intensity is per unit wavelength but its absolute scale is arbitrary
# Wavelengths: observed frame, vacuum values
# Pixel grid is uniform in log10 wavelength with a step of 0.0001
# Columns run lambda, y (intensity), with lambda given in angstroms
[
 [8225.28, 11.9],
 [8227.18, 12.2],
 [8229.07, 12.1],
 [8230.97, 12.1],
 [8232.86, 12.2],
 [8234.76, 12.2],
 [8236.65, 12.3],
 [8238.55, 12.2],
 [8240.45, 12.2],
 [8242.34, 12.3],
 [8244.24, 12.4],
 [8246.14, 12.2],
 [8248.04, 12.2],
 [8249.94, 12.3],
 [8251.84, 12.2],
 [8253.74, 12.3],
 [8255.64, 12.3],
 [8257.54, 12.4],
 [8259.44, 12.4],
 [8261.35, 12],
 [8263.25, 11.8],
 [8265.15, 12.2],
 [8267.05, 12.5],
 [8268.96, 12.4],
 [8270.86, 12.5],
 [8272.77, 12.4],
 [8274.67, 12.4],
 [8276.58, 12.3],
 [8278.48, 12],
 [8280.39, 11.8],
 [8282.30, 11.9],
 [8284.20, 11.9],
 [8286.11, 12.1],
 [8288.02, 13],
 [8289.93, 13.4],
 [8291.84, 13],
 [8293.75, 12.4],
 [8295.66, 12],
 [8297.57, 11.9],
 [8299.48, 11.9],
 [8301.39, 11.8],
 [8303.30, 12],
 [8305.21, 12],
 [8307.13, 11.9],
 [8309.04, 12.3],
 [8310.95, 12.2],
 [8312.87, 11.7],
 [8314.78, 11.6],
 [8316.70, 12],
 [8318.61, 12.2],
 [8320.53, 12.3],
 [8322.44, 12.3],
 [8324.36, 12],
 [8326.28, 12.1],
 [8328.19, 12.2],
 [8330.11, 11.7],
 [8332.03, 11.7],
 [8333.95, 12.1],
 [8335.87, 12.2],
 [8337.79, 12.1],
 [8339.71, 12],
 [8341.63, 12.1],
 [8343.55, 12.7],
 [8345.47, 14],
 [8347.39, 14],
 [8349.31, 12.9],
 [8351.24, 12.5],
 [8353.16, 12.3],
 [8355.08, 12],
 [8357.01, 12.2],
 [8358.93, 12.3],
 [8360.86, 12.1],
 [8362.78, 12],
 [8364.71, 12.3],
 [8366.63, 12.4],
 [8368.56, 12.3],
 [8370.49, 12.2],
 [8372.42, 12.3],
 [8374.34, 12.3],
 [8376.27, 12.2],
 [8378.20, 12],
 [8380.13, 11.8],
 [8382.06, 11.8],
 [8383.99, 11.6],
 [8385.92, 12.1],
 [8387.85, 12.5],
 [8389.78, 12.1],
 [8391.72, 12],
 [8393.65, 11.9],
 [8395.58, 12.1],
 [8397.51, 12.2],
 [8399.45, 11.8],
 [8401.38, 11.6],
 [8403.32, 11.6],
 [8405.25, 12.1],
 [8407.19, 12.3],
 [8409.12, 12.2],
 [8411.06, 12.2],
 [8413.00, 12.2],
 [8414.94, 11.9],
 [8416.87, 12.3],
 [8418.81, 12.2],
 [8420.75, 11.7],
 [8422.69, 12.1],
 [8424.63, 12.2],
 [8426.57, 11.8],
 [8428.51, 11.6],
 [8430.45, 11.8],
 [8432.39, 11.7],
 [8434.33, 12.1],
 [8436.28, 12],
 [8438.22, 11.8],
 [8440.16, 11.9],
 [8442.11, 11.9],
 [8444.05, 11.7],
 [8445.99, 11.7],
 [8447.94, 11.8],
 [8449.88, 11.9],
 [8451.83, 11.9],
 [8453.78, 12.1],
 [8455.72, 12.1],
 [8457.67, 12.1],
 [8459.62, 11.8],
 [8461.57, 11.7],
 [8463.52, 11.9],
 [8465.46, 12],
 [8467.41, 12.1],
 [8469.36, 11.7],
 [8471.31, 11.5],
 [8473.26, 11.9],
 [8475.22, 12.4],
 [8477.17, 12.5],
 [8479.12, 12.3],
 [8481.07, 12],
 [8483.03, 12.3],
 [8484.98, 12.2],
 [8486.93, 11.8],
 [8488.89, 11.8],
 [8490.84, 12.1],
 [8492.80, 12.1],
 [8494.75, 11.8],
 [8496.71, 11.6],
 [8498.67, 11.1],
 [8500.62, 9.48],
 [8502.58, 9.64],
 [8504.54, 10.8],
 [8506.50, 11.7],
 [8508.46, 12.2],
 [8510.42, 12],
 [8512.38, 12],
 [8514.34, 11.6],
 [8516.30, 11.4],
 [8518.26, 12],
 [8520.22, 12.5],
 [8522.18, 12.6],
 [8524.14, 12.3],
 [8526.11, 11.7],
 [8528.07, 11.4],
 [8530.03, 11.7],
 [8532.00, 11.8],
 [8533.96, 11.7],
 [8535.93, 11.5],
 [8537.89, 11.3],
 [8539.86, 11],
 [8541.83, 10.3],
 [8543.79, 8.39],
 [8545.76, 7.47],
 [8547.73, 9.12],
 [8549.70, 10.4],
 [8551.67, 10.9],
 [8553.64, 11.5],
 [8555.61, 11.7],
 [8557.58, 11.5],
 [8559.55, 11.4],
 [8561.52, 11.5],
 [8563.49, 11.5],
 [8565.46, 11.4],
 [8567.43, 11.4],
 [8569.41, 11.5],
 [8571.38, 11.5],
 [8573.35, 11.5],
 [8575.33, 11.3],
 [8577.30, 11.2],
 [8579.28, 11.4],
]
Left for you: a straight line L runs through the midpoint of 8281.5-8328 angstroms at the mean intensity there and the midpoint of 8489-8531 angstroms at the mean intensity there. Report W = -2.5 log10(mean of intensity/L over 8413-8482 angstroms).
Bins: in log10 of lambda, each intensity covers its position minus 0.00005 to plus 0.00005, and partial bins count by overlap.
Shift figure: -0.02 mag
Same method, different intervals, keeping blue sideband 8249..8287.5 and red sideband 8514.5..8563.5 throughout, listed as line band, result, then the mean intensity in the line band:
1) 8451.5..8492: -0.06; 12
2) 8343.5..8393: -0.05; 12.3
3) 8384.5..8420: -0.03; 12.1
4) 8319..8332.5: -0.01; 12.1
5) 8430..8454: -0.03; 11.9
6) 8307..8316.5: 0.01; 11.9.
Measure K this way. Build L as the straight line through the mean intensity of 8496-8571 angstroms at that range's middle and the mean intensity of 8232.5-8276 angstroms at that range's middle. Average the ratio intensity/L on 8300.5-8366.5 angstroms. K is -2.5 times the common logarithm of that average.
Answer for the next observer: -0.024 mag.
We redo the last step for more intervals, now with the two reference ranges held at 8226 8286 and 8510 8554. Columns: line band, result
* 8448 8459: -0.05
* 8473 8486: -0.08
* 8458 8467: -0.04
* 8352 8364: -0.03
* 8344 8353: -0.12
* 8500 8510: 0.04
